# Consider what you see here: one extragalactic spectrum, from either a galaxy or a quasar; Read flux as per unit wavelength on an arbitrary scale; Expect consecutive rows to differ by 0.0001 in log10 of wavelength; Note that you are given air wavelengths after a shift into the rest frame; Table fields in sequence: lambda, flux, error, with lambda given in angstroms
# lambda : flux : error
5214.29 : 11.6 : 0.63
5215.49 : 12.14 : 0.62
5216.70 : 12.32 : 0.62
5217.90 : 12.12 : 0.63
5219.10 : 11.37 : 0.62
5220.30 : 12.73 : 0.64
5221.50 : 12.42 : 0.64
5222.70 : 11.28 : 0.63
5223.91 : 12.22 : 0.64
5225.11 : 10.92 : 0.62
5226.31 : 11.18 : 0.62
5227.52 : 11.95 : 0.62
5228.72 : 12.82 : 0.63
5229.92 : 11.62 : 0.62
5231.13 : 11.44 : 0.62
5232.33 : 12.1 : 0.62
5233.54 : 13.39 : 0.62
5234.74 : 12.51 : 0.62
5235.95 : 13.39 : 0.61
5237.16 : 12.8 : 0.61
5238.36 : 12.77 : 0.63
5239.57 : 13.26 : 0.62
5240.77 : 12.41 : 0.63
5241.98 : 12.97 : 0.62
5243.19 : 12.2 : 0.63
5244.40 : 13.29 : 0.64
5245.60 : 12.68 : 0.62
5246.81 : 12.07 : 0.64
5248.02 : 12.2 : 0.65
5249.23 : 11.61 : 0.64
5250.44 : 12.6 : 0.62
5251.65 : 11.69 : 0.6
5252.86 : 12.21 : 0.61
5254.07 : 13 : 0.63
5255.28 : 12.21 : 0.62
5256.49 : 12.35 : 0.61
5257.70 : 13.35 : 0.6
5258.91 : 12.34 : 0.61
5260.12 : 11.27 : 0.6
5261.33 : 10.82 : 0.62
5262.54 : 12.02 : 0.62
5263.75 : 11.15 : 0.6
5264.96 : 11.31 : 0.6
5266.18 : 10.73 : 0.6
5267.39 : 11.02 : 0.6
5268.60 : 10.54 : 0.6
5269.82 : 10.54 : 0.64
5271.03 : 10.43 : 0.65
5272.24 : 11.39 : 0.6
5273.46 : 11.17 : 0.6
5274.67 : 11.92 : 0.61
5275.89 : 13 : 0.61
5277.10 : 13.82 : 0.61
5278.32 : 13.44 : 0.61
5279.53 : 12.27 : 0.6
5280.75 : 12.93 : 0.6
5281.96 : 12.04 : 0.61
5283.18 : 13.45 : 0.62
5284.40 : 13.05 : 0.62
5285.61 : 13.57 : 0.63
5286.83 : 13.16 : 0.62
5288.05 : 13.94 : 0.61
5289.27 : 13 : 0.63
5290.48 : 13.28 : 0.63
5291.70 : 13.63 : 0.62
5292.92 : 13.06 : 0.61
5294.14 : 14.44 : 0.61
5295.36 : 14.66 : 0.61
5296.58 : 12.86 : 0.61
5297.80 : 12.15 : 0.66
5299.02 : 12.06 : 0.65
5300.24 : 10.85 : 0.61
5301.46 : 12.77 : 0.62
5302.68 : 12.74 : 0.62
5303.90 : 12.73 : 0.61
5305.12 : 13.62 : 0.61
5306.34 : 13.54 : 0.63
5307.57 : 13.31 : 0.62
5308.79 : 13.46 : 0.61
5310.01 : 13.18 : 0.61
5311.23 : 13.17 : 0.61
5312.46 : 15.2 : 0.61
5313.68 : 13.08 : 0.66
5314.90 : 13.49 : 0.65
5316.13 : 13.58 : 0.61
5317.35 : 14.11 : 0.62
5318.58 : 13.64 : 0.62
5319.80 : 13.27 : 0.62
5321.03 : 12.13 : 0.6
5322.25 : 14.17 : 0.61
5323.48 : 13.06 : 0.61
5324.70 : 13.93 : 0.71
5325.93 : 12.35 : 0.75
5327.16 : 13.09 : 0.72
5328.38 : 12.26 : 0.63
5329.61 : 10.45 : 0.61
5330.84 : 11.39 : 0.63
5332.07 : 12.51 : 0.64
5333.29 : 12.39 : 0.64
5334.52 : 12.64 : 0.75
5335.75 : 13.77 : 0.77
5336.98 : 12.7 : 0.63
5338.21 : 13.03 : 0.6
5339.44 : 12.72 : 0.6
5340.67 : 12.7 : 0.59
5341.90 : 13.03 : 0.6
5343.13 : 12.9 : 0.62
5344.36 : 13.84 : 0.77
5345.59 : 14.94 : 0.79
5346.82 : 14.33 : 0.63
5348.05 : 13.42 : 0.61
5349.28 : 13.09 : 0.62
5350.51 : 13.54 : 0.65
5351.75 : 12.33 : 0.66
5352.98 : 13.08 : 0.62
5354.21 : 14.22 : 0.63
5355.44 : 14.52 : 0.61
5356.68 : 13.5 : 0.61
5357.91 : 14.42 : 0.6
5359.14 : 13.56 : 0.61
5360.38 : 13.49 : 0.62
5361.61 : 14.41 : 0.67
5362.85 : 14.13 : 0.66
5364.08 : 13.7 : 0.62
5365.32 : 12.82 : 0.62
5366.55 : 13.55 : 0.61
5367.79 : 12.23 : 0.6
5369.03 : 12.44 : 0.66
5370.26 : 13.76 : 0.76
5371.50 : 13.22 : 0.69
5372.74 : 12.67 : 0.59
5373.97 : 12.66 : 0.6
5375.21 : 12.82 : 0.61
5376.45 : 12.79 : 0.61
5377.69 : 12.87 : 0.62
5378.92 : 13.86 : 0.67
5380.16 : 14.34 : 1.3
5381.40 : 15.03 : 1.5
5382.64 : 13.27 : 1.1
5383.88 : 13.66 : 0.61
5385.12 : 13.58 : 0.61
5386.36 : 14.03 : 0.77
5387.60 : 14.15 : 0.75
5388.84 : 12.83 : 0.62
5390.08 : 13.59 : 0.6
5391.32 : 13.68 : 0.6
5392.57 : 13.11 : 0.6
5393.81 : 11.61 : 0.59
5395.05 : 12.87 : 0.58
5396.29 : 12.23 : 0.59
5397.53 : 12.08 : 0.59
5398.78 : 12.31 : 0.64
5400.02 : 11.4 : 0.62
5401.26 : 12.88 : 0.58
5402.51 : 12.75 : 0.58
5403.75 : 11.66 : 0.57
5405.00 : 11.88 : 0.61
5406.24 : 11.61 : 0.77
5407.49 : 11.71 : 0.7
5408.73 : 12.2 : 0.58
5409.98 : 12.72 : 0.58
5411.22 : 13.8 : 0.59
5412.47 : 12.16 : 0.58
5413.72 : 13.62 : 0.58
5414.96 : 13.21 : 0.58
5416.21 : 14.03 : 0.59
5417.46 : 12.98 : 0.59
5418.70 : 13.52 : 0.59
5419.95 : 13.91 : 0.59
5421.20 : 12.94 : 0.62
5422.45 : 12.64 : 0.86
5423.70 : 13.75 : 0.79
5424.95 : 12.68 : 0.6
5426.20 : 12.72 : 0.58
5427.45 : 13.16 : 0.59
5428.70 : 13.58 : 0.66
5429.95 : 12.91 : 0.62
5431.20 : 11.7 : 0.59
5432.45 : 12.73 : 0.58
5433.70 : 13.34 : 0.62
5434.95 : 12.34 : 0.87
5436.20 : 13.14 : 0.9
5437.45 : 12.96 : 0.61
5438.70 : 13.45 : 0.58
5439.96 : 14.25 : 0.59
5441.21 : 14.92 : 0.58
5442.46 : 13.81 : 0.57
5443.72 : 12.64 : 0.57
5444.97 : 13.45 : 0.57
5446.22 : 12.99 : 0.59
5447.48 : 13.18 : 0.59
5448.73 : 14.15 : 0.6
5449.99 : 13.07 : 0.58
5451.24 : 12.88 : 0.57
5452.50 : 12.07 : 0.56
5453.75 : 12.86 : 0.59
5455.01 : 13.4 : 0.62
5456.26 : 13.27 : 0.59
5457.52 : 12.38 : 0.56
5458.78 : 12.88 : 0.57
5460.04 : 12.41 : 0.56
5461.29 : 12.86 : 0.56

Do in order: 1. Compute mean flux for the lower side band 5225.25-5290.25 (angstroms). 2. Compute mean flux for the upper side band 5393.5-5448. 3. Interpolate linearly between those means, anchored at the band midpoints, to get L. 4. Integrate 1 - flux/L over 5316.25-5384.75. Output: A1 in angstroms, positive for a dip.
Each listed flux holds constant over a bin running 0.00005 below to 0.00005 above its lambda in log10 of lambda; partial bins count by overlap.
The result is -3.5 angstroms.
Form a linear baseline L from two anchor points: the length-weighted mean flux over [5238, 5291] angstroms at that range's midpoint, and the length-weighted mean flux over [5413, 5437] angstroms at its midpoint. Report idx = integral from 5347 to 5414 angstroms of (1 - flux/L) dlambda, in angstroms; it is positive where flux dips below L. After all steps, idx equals -1.3 angstroms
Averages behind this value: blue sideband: 12.3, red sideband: 13.1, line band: 13.1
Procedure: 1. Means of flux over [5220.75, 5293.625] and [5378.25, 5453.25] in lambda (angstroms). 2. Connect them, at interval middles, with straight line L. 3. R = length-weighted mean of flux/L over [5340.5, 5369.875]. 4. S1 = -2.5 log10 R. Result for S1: -0.06 mag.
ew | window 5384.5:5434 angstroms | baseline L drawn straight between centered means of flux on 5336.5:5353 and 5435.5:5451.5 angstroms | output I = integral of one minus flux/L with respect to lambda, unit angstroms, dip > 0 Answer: 2.0 angstroms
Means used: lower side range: 13.3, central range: 12.9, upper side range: 13.5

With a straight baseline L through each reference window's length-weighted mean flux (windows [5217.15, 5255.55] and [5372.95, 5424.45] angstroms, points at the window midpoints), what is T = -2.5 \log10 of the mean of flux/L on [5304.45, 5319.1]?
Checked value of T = -0.082 mag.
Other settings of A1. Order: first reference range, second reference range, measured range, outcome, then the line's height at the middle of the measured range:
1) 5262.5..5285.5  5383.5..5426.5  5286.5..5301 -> -1.2 angstroms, 12.1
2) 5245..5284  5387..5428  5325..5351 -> -1.1 angstroms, 12.4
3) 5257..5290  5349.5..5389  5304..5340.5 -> -0.7 angstroms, 12.8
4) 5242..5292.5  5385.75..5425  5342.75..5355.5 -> -1.0 angstroms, 12.6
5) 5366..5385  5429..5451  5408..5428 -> 0.2 angstroms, 13.3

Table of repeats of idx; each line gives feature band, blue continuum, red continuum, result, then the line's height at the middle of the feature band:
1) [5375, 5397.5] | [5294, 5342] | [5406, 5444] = -0.5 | 13.1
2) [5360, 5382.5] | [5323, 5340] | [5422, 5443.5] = -1.0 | 12.8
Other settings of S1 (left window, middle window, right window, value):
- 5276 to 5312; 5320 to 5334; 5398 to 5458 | 0.05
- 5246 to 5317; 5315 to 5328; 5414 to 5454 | -0.05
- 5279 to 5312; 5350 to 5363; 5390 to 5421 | -0.07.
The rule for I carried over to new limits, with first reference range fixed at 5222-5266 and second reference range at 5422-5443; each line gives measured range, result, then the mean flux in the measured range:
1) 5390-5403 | 0.4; 12.5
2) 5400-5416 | 0.7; 12.5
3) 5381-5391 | -0.6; 13.7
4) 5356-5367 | -0.8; 13.7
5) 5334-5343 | -0.2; 12.9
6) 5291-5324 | -1.9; 13.3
